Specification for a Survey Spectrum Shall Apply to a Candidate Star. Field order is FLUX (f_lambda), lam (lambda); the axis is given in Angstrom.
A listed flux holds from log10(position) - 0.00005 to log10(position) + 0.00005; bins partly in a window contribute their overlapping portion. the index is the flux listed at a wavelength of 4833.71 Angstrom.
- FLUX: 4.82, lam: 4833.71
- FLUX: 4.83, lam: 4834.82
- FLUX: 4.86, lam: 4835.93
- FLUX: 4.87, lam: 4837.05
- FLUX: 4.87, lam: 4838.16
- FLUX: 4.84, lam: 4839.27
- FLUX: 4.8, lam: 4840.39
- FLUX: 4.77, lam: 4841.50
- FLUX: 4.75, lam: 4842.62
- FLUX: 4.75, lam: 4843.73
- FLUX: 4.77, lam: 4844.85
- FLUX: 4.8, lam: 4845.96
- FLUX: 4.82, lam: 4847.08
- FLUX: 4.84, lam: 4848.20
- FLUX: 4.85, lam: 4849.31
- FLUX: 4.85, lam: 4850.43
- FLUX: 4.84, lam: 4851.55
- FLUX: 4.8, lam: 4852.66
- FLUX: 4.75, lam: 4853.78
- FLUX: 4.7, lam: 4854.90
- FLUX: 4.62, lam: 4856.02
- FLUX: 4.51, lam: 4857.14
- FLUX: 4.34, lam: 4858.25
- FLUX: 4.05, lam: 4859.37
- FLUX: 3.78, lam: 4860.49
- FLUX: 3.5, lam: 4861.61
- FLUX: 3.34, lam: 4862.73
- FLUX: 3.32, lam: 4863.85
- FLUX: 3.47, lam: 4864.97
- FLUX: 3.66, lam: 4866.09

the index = 4.82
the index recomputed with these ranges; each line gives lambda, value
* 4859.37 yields 4.05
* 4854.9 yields 4.7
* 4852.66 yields 4.8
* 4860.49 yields 3.78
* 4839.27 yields 4.84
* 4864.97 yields 3.47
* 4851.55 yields 4.84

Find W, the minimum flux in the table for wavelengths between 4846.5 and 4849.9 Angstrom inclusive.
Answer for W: 4.82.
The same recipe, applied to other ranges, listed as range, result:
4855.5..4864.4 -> 3.32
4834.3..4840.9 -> 4.8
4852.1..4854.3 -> 4.75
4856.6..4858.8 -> 4.34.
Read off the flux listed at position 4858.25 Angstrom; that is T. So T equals 4.34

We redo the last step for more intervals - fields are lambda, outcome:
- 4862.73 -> 3.34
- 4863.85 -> 3.32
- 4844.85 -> 4.77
